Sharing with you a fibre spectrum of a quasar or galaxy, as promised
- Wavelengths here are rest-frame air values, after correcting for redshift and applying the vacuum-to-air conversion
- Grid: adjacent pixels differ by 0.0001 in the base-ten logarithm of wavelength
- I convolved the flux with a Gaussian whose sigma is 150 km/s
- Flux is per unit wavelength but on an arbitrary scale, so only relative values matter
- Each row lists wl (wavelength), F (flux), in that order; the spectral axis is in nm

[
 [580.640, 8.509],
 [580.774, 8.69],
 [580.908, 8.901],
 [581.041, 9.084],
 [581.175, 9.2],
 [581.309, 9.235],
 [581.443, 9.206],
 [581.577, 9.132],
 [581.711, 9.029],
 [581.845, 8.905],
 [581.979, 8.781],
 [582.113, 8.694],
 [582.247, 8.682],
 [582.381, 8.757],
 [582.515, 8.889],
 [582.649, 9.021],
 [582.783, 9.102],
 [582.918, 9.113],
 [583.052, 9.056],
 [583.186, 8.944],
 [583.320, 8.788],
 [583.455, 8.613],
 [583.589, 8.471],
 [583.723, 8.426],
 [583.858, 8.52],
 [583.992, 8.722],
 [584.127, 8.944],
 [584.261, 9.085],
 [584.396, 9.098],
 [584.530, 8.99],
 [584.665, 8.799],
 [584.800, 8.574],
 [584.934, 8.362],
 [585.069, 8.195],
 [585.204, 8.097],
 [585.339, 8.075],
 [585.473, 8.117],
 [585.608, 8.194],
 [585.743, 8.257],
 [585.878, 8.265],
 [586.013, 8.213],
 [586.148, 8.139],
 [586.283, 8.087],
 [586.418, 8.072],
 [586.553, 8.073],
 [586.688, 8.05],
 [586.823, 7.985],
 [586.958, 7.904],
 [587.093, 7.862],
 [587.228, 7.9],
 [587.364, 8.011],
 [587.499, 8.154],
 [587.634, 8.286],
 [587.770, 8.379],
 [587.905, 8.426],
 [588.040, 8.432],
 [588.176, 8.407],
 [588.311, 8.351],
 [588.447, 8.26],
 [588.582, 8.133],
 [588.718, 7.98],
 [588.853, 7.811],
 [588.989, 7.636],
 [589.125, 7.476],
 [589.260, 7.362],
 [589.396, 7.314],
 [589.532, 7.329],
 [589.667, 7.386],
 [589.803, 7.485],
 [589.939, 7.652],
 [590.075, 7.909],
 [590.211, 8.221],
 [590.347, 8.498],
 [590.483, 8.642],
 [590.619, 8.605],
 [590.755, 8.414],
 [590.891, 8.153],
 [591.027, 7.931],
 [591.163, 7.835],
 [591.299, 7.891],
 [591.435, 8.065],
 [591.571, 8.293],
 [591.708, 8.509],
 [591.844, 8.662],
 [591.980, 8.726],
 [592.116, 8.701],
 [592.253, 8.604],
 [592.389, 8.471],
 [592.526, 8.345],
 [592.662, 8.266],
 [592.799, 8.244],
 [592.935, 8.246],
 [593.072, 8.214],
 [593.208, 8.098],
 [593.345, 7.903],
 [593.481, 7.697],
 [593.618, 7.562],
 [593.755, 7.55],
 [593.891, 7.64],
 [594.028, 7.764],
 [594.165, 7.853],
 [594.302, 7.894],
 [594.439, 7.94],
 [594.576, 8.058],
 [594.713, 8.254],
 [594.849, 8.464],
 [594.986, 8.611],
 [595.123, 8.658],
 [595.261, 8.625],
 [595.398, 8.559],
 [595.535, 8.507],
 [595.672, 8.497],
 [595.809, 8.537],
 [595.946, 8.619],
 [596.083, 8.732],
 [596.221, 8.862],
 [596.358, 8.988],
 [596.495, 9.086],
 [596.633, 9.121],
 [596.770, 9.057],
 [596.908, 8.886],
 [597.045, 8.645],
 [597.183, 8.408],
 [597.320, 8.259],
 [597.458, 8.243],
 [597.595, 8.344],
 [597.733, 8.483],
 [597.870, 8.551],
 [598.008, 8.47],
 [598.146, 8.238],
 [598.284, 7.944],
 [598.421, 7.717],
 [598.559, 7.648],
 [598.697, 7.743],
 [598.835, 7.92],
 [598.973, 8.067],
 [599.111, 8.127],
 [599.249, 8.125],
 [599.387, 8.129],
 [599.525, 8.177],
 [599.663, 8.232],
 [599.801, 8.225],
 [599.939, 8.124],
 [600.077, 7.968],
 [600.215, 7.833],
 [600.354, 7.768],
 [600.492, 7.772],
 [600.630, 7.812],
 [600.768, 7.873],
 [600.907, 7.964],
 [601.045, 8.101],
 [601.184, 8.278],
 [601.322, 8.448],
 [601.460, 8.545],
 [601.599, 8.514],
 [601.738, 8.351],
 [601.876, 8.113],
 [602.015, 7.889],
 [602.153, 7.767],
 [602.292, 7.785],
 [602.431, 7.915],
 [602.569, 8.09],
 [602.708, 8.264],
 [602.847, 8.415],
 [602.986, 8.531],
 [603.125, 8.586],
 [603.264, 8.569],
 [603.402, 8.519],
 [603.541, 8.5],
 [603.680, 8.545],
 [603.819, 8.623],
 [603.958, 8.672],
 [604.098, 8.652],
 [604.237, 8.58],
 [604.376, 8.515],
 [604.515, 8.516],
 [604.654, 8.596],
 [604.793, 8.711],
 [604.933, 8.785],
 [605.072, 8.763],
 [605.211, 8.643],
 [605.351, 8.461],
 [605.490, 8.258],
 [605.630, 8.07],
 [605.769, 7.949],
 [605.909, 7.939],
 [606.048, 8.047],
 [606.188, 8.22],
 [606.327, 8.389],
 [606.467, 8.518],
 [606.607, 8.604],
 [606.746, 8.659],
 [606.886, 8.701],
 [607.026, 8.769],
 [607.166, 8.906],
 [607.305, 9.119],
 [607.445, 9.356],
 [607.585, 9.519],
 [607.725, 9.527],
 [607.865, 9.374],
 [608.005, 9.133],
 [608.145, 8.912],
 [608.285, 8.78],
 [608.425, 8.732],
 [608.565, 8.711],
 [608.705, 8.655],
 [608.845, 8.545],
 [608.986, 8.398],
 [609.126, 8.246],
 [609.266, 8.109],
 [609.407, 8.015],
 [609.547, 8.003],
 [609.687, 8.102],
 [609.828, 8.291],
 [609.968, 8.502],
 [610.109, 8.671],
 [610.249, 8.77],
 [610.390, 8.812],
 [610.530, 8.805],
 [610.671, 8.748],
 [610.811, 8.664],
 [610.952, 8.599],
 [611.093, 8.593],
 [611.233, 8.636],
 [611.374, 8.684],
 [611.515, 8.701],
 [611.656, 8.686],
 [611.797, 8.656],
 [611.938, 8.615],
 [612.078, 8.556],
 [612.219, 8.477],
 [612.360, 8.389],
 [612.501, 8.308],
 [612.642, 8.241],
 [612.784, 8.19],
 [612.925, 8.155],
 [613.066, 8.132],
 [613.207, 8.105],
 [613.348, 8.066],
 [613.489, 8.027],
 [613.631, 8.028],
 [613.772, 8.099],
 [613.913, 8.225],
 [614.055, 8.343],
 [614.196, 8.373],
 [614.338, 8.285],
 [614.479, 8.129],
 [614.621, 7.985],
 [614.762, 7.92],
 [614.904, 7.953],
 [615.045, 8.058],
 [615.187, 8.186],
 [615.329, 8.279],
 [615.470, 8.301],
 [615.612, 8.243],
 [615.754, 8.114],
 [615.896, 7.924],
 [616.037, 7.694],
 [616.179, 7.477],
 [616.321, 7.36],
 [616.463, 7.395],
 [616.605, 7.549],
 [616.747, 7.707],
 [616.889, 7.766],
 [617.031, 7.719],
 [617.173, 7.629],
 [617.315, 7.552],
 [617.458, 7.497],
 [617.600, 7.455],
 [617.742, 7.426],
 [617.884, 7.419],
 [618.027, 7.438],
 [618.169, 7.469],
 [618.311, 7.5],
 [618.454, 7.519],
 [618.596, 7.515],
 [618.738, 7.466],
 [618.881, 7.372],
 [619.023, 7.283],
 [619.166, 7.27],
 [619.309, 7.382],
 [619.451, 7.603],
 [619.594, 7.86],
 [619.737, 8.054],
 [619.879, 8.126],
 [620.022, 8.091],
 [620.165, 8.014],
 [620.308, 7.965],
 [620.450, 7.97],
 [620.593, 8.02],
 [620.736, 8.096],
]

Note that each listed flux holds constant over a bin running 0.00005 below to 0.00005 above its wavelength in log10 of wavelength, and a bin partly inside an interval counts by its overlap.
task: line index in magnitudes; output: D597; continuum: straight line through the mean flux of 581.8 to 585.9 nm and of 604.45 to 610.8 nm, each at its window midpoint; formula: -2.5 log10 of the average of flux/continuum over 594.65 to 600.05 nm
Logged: 0.03 mag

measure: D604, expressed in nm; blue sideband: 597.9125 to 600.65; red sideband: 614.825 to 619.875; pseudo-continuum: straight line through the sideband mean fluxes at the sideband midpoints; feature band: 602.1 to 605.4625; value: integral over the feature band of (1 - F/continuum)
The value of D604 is -0.23 nm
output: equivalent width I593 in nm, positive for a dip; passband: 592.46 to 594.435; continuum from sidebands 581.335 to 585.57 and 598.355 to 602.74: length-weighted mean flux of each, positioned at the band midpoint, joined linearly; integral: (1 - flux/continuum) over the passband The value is 0.09 nm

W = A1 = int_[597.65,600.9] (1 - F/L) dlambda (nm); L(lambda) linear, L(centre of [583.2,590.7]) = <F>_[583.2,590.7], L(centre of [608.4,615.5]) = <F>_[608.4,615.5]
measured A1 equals 0.095 nm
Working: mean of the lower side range 8.2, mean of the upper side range 8.37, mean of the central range 8.04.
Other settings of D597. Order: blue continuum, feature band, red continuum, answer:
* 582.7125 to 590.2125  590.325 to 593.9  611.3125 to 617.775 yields 0.00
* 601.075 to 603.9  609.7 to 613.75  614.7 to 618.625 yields -0.07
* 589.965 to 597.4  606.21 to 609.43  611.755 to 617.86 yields -0.08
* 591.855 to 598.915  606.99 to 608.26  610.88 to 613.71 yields -0.10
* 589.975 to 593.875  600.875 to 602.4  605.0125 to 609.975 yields 0.04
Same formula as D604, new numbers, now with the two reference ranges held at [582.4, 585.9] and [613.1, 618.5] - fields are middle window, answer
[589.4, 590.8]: 0.09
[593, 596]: 0.08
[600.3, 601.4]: 0.03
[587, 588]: 0.05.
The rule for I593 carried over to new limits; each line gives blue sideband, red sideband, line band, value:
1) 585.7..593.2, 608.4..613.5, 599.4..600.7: 0.05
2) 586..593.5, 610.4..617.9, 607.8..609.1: -0.11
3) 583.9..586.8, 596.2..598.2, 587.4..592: 0.23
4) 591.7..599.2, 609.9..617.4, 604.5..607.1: -0.06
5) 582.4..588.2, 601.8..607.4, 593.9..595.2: 0.05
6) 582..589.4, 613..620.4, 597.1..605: -0.14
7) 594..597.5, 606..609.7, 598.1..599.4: 0.09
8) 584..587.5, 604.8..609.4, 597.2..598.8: 0.06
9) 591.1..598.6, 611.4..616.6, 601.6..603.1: 0.02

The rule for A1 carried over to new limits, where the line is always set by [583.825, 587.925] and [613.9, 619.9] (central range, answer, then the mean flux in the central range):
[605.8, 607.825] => -0.20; 8.73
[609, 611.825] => -0.23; 8.51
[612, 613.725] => -0.09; 8.23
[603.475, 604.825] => -0.10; 8.59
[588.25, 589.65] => 0.09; 7.75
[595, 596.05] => -0.06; 8.58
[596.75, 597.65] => -0.05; 8.52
